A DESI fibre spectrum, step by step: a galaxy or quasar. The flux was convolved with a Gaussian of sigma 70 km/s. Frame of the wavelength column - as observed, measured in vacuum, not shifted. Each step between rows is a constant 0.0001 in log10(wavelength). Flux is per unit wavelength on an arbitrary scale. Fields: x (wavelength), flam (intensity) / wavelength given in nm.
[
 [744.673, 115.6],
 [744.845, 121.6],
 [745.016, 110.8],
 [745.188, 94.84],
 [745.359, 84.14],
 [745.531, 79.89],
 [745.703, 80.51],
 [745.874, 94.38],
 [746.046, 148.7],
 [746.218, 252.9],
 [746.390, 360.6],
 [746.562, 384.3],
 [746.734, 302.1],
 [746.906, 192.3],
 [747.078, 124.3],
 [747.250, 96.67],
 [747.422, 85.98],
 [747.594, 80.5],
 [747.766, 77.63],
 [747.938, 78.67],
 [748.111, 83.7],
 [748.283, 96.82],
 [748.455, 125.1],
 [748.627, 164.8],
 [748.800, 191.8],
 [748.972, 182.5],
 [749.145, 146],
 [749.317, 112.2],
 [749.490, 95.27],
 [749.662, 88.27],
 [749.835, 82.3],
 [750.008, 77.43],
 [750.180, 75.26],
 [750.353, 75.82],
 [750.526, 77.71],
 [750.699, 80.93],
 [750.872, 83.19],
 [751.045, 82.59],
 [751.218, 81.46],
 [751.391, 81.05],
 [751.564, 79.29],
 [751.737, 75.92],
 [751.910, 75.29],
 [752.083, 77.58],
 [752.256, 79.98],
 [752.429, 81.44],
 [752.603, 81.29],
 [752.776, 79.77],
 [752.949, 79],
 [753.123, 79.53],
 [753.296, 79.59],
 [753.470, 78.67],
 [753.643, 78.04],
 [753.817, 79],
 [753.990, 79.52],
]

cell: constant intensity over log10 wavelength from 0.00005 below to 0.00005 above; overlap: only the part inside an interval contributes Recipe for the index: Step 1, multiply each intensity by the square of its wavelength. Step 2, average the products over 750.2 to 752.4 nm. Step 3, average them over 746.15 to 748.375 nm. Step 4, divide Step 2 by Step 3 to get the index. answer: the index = 0.47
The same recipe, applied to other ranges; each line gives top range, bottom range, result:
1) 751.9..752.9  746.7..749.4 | 0.62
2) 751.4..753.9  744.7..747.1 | 0.46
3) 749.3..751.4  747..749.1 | 0.72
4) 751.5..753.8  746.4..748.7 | 0.52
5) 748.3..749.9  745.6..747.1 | 0.61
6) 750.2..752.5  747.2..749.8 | 0.70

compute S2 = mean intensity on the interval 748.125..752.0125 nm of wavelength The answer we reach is 101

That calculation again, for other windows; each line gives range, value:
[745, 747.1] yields 182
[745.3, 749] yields 153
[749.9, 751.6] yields 79.5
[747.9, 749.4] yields 133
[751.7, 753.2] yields 79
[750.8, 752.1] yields 79.6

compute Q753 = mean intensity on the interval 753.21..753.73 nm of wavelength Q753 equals 78.7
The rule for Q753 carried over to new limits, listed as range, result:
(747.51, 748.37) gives 83.5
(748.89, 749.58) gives 133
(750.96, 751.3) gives 82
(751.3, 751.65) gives 80.2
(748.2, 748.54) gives 111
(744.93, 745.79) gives 90.1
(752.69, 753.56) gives 79.3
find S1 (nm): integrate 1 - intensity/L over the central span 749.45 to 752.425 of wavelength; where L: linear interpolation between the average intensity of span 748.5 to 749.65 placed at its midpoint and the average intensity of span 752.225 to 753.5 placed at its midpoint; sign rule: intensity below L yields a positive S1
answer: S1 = 0.82 nm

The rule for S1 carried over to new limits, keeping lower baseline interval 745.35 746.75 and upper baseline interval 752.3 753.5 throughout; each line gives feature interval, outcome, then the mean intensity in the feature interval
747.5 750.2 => 0.704 nm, 111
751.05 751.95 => 0.218 nm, 79.1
